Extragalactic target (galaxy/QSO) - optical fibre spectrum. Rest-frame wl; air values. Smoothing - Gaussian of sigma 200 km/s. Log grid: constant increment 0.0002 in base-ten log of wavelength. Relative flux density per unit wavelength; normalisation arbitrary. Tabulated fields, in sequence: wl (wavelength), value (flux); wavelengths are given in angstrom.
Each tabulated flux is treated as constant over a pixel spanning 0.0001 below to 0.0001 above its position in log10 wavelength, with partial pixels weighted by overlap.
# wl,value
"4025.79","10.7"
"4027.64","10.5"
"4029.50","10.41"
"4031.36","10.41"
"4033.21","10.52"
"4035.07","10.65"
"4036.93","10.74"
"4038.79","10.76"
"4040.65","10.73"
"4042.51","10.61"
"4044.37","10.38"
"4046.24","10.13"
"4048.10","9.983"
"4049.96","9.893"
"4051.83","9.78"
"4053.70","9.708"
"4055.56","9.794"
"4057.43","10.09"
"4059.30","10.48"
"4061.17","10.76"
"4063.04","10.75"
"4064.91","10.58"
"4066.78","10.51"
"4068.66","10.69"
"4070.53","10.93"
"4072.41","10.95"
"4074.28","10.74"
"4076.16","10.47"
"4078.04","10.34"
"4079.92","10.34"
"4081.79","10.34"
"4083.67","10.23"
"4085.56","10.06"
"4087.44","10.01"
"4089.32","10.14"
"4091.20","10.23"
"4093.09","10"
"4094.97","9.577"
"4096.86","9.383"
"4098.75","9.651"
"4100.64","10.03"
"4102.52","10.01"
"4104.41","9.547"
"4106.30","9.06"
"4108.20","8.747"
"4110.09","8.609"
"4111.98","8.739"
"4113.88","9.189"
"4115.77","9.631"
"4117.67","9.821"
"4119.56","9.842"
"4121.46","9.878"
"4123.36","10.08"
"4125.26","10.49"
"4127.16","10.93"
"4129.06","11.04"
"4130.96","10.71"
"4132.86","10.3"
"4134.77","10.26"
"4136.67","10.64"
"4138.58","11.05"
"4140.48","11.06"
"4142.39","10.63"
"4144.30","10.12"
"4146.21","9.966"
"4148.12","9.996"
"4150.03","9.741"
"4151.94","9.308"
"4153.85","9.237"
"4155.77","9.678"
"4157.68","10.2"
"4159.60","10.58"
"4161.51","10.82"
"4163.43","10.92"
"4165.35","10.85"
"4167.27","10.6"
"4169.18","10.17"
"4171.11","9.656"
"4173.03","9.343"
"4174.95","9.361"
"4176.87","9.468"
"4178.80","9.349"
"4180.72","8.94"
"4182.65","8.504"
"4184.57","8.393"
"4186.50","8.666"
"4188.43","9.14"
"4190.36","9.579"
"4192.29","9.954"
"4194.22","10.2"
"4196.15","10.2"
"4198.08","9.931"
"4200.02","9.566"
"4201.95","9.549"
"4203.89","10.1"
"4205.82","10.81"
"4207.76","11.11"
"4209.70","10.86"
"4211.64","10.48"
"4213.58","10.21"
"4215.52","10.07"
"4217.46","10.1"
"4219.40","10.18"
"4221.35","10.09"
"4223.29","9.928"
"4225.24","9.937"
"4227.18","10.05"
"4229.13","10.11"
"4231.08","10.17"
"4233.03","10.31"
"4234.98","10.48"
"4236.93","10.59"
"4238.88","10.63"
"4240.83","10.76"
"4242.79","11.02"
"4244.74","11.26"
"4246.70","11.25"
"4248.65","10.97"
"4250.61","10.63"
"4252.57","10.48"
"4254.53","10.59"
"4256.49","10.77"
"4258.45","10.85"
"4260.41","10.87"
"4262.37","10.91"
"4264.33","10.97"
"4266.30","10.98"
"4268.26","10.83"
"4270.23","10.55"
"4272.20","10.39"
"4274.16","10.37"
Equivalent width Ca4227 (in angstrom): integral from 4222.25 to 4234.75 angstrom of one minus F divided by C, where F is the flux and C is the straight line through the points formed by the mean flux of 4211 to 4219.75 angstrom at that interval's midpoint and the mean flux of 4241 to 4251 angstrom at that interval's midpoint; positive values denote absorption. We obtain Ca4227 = 0.53 angstrom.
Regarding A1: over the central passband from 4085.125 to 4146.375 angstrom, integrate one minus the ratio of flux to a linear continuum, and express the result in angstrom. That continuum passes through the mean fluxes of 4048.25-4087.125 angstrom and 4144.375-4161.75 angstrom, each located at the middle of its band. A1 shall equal 0.8 angstrom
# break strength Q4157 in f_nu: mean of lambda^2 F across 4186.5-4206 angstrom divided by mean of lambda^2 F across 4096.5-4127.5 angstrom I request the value 1.1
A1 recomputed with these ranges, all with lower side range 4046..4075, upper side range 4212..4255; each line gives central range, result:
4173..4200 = 2.7 angstrom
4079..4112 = 2.1 angstrom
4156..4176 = 0.4 angstrom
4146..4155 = 0.7 angstrom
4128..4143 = -0.5 angstrom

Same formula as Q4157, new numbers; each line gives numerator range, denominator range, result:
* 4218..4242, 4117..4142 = 1.03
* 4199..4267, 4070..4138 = 1.11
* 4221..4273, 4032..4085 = 1.12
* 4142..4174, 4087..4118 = 1.09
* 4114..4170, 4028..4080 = 1.03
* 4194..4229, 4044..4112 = 1.08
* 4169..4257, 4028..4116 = 1.07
